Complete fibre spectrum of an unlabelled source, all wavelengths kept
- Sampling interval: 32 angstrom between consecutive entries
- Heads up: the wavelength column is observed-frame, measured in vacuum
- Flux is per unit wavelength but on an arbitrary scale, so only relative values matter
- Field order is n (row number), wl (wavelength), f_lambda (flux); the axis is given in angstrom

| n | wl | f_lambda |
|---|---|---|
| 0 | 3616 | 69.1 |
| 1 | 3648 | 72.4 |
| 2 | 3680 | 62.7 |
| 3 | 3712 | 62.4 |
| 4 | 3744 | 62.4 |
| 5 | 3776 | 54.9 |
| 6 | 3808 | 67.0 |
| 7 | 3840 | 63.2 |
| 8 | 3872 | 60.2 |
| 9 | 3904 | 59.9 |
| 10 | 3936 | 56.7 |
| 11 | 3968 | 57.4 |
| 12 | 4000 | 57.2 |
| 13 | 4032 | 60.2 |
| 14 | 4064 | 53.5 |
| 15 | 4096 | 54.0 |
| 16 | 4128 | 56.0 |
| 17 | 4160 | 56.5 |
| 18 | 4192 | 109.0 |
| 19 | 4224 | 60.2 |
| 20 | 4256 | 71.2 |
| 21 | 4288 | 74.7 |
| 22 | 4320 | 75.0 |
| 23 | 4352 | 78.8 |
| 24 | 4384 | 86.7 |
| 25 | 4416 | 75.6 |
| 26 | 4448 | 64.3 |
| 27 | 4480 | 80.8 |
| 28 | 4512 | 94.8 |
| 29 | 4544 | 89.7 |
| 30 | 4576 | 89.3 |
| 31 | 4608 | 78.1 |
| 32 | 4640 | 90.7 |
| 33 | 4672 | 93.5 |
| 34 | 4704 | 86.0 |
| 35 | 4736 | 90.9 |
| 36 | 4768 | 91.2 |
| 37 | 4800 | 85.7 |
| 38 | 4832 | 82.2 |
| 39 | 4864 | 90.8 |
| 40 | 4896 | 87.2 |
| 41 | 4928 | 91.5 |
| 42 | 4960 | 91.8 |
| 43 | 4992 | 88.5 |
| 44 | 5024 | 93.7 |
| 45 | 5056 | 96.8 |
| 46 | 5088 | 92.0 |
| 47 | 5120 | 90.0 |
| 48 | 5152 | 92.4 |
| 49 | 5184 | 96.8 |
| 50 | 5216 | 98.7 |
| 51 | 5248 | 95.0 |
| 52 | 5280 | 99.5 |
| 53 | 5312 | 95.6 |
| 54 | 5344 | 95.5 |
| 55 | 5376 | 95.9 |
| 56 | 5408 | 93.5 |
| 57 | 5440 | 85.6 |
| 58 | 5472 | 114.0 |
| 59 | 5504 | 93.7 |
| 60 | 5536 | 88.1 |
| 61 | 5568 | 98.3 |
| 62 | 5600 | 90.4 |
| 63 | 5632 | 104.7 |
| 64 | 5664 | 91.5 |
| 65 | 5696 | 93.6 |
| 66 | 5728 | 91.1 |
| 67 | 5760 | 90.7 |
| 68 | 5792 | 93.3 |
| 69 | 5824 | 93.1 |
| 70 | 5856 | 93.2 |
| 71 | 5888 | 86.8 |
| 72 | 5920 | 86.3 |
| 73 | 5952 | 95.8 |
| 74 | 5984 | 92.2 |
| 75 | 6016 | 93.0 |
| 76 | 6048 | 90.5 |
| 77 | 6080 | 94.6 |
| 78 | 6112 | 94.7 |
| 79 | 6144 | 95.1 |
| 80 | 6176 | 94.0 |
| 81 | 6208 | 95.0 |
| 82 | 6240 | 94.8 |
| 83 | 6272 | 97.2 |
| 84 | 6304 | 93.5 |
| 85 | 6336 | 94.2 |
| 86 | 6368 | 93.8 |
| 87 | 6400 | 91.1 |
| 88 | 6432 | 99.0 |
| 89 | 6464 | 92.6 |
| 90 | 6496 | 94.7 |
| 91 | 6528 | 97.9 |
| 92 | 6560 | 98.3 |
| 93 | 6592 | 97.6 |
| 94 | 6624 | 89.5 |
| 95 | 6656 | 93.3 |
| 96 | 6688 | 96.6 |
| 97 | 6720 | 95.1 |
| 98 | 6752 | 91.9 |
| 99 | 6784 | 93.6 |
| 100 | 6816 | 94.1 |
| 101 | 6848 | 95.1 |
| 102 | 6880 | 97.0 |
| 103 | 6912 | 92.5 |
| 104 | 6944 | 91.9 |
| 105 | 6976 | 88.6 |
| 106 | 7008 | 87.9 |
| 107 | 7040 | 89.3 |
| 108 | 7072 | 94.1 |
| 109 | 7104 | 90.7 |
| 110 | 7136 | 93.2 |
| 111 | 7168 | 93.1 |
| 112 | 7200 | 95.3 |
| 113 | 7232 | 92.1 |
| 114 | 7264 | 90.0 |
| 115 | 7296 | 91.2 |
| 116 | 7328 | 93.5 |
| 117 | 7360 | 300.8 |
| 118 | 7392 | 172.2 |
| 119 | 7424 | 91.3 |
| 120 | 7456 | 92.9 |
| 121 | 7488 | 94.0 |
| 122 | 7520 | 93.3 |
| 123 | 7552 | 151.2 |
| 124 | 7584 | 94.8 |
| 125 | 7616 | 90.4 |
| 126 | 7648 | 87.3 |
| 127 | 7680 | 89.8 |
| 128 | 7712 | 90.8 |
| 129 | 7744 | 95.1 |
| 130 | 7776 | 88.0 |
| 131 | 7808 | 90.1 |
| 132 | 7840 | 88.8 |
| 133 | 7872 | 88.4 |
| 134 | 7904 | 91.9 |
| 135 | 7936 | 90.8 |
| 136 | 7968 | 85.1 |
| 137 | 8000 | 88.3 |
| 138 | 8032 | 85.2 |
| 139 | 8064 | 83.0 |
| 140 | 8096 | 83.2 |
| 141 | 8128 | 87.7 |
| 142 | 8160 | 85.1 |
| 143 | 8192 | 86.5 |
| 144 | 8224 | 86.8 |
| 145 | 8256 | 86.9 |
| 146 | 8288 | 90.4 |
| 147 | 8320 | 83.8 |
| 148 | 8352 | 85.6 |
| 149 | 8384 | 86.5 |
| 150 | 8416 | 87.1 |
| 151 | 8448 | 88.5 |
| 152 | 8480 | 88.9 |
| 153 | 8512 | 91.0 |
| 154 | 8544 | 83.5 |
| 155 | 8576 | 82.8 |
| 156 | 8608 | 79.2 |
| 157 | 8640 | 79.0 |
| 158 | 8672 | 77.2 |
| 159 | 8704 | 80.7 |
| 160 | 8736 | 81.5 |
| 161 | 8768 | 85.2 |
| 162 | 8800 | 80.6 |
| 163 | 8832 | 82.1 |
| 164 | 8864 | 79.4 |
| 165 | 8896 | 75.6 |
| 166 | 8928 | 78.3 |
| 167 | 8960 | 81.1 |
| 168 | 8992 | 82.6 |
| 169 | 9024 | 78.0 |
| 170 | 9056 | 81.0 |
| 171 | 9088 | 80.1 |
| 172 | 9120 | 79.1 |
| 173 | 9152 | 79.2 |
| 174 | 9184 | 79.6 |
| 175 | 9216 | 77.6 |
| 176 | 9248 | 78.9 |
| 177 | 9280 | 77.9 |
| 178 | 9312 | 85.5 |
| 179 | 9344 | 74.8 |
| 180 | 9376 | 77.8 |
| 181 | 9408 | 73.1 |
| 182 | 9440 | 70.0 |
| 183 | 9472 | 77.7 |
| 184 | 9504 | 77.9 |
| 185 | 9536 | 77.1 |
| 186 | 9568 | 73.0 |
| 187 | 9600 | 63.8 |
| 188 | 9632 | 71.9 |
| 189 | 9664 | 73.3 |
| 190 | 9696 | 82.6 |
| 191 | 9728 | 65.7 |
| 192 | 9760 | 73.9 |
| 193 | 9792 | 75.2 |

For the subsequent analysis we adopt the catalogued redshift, 0.12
